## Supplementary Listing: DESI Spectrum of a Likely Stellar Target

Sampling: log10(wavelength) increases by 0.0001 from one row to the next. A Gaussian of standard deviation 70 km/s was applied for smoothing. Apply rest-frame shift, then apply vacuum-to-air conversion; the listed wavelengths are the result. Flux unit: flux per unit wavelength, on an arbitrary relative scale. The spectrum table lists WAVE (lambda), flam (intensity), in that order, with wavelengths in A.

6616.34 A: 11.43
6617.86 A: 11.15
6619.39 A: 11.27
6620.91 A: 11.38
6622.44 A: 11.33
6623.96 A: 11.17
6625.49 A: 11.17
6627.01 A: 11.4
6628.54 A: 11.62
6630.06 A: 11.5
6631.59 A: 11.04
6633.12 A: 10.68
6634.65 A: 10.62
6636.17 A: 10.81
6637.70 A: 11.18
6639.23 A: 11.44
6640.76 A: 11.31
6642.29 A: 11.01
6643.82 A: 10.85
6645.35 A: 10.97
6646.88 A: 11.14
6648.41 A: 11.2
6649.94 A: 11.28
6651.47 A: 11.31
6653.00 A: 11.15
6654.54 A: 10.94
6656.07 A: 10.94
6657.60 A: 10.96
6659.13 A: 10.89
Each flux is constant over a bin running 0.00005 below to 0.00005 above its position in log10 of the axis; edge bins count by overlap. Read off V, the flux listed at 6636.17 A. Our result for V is 10.81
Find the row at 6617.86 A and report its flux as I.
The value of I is 11.15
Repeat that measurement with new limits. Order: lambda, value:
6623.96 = 11.17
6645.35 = 10.97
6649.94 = 11.28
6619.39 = 11.27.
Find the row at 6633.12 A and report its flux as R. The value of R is 10.68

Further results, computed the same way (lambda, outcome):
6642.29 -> 11.01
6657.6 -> 10.96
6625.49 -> 11.17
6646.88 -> 11.14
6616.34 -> 11.43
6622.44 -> 11.33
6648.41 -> 11.2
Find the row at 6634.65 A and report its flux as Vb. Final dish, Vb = 10.62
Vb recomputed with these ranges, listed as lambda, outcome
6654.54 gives 10.94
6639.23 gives 11.44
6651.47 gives 11.31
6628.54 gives 11.62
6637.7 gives 11.18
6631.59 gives 11.04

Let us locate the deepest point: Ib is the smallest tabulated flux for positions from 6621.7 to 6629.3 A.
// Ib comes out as 11.17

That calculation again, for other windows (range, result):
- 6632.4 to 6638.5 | 10.62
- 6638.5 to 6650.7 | 10.85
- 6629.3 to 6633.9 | 10.68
